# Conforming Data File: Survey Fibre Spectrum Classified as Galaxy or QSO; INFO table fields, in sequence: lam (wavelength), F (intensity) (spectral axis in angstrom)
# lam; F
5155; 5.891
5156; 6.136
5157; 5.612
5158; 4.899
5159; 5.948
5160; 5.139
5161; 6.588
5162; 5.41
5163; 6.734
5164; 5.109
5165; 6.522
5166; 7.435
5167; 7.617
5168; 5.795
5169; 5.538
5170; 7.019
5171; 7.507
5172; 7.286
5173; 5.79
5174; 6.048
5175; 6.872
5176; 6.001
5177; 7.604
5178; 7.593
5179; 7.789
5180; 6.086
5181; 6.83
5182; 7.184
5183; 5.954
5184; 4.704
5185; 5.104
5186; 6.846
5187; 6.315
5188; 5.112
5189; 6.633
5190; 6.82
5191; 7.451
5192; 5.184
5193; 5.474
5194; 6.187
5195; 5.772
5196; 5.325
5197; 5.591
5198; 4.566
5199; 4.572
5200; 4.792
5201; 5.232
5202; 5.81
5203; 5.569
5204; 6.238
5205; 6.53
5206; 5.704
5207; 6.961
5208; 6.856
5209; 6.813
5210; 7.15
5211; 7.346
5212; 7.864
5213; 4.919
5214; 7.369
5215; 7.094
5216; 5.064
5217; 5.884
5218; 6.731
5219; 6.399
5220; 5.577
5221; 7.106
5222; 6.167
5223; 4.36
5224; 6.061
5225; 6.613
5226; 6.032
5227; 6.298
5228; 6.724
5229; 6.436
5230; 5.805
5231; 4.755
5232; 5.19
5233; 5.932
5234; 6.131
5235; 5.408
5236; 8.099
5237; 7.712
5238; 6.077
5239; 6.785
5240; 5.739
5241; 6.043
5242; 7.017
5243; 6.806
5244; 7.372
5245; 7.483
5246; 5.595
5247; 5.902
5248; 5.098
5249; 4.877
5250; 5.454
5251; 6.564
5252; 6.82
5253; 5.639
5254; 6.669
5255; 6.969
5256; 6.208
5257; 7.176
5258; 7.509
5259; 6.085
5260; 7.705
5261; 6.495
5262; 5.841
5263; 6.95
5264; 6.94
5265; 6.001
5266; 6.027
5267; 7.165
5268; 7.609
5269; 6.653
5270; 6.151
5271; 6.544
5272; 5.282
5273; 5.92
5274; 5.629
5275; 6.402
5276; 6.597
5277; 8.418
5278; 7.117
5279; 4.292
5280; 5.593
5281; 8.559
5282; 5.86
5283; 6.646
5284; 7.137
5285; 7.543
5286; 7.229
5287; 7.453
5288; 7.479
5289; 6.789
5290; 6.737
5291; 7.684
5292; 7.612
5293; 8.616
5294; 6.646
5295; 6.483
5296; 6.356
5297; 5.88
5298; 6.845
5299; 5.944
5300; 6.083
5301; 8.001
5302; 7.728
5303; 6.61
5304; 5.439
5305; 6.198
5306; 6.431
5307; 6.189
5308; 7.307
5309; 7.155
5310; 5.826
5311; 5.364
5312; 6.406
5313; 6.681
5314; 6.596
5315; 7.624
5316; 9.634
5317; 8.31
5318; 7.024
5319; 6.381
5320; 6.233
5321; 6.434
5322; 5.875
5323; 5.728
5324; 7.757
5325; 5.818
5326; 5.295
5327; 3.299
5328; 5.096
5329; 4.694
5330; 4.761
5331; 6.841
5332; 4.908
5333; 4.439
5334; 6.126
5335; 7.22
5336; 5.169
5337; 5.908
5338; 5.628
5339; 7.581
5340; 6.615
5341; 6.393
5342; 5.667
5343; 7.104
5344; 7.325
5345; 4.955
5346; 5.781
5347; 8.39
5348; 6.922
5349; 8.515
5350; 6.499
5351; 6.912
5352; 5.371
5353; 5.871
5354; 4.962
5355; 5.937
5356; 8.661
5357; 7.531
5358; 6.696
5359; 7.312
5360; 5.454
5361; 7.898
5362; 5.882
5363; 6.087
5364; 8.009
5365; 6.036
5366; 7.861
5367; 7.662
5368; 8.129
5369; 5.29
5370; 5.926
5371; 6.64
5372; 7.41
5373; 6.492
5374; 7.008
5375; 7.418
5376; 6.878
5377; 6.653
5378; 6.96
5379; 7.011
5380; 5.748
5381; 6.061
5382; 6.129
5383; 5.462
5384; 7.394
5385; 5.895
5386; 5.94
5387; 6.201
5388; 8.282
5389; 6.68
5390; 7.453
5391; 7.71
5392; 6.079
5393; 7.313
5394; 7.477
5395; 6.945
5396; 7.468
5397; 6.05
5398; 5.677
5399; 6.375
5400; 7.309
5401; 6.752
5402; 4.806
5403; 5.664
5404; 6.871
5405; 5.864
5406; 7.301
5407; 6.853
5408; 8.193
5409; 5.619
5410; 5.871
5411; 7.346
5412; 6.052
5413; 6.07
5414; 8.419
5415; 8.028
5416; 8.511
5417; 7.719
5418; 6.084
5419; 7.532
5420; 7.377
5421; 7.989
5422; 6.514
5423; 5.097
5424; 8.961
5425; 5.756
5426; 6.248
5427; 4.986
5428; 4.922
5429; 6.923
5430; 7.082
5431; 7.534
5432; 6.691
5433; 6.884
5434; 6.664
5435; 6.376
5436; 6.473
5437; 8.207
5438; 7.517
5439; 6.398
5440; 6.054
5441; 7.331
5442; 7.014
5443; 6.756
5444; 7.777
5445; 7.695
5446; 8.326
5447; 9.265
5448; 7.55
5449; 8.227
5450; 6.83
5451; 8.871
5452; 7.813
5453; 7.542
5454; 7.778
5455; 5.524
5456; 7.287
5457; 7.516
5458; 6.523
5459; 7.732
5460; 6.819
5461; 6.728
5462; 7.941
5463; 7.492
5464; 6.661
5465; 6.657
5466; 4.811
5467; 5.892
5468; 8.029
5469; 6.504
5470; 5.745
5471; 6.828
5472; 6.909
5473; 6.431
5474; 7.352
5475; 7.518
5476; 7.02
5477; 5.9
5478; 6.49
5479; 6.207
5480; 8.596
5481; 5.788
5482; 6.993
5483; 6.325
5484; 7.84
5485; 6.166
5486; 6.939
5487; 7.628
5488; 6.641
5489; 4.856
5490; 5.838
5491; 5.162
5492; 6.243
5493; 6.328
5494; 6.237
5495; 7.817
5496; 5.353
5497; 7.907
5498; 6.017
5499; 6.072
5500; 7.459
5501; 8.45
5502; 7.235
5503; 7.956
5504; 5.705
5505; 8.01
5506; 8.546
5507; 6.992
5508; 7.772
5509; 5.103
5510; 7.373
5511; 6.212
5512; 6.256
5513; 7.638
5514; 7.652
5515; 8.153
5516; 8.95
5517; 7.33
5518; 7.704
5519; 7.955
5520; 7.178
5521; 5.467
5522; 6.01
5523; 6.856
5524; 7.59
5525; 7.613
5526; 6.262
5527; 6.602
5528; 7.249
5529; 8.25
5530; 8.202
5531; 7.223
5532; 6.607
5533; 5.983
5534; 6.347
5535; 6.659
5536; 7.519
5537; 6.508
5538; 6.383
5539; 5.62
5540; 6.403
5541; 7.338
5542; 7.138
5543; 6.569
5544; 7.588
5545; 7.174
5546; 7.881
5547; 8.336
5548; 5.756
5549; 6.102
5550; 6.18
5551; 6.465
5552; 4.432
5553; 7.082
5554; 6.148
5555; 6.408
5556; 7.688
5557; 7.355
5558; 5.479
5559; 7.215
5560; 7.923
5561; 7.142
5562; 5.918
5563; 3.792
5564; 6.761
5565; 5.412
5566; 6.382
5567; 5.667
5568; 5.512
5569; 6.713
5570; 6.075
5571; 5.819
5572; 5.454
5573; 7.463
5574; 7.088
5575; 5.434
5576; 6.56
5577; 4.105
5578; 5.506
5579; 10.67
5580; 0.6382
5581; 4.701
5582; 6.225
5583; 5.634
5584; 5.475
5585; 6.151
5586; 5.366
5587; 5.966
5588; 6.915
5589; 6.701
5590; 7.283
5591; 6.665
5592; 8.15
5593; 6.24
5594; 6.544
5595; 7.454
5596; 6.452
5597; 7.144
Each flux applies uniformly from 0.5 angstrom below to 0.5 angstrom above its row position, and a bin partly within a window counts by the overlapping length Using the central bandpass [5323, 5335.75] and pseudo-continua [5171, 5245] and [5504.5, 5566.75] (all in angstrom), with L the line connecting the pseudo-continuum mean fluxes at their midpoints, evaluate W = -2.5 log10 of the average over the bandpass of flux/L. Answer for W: 0.17 mag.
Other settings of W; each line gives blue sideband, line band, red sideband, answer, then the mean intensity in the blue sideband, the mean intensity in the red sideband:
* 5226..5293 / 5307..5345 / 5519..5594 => 0.04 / 6.53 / 6.47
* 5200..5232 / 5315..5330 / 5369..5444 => 0.04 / 6.2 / 6.75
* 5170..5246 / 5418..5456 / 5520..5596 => -0.11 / 6.27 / 6.47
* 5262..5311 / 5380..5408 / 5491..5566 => 0.02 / 6.68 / 6.85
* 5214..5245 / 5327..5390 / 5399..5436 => 0.02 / 6.29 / 6.74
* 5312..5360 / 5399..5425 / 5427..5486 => -0.02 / 6.38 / 6.99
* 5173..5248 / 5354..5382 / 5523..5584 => -0.08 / 6.22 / 6.46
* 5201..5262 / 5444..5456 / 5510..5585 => -0.19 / 6.33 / 6.58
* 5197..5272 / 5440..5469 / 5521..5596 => -0.14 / 6.28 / 6.48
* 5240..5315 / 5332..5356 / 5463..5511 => 0.05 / 6.6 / 6.73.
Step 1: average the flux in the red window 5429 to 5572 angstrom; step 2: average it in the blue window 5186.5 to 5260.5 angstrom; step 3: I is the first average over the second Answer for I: 1.1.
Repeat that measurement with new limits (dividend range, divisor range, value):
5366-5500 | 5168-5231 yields 1.10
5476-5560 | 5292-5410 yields 1.05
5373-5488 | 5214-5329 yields 1.06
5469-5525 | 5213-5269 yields 1.09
